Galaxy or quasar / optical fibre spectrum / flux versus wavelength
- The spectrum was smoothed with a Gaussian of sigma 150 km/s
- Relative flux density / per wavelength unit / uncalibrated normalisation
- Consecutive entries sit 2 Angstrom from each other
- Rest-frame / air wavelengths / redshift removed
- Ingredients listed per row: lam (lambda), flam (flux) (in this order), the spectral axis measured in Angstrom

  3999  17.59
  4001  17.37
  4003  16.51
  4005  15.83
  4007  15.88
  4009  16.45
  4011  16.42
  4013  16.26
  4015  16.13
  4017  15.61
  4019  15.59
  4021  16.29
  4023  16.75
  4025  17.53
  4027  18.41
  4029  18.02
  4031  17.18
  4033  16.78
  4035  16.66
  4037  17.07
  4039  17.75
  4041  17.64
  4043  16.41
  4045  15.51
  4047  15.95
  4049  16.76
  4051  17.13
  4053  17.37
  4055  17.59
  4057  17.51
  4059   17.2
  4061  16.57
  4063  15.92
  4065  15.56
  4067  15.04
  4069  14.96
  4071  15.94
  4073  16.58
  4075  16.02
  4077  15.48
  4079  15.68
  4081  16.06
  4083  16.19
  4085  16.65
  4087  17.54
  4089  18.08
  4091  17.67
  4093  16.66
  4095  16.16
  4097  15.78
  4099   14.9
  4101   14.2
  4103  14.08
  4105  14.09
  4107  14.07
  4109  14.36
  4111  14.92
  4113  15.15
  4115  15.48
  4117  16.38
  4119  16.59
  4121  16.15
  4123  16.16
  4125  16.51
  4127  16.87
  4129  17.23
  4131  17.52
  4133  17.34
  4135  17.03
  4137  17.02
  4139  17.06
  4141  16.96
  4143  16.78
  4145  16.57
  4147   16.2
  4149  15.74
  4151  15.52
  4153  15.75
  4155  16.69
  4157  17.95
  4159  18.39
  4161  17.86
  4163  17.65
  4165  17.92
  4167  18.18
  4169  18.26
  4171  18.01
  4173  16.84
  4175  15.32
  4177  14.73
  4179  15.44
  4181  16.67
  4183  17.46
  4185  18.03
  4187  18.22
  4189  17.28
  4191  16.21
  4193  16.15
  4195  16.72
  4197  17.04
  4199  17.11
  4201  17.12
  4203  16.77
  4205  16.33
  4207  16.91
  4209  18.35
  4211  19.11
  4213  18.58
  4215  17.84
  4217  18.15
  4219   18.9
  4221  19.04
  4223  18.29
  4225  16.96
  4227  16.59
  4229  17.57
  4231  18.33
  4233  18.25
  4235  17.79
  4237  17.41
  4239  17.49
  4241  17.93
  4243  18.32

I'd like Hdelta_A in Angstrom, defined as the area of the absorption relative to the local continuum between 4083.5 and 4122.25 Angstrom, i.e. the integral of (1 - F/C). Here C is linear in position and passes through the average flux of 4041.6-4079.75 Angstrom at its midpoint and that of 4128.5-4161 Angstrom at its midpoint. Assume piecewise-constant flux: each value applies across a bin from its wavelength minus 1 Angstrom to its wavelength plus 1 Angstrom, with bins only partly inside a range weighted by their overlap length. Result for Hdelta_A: 2.0 Angstrom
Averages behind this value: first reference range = 16.3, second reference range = 16.9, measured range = 15.7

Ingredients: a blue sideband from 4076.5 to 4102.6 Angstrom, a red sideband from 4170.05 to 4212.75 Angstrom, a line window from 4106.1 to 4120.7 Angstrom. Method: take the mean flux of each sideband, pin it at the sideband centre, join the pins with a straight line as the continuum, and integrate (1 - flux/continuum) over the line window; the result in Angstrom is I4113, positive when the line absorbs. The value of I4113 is 0.9 Angstrom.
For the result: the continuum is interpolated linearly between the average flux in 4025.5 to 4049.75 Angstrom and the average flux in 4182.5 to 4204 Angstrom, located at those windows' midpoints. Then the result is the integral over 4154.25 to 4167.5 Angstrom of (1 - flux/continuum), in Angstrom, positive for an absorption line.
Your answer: -0.6 Angstrom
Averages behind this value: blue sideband 17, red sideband 17.1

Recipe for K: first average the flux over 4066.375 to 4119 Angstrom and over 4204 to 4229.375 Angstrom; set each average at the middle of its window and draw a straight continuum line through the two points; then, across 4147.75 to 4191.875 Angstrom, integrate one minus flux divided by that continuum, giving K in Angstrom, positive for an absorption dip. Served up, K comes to 0.2 Angstrom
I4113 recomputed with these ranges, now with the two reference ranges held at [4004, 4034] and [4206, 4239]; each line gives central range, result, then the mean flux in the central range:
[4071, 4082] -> 0.7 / 16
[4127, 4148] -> 0.5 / 17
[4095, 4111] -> 2.4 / 14.6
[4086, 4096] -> -0.1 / 17.2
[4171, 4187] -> 1.0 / 16.6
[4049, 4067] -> 0.1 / 16.8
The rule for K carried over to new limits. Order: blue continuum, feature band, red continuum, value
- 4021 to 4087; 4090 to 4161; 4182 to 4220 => 3.6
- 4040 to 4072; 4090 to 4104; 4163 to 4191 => 0.9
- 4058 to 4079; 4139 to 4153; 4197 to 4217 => 0.4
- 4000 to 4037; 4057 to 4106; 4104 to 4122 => -0.9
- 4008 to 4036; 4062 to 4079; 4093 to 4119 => 0.1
